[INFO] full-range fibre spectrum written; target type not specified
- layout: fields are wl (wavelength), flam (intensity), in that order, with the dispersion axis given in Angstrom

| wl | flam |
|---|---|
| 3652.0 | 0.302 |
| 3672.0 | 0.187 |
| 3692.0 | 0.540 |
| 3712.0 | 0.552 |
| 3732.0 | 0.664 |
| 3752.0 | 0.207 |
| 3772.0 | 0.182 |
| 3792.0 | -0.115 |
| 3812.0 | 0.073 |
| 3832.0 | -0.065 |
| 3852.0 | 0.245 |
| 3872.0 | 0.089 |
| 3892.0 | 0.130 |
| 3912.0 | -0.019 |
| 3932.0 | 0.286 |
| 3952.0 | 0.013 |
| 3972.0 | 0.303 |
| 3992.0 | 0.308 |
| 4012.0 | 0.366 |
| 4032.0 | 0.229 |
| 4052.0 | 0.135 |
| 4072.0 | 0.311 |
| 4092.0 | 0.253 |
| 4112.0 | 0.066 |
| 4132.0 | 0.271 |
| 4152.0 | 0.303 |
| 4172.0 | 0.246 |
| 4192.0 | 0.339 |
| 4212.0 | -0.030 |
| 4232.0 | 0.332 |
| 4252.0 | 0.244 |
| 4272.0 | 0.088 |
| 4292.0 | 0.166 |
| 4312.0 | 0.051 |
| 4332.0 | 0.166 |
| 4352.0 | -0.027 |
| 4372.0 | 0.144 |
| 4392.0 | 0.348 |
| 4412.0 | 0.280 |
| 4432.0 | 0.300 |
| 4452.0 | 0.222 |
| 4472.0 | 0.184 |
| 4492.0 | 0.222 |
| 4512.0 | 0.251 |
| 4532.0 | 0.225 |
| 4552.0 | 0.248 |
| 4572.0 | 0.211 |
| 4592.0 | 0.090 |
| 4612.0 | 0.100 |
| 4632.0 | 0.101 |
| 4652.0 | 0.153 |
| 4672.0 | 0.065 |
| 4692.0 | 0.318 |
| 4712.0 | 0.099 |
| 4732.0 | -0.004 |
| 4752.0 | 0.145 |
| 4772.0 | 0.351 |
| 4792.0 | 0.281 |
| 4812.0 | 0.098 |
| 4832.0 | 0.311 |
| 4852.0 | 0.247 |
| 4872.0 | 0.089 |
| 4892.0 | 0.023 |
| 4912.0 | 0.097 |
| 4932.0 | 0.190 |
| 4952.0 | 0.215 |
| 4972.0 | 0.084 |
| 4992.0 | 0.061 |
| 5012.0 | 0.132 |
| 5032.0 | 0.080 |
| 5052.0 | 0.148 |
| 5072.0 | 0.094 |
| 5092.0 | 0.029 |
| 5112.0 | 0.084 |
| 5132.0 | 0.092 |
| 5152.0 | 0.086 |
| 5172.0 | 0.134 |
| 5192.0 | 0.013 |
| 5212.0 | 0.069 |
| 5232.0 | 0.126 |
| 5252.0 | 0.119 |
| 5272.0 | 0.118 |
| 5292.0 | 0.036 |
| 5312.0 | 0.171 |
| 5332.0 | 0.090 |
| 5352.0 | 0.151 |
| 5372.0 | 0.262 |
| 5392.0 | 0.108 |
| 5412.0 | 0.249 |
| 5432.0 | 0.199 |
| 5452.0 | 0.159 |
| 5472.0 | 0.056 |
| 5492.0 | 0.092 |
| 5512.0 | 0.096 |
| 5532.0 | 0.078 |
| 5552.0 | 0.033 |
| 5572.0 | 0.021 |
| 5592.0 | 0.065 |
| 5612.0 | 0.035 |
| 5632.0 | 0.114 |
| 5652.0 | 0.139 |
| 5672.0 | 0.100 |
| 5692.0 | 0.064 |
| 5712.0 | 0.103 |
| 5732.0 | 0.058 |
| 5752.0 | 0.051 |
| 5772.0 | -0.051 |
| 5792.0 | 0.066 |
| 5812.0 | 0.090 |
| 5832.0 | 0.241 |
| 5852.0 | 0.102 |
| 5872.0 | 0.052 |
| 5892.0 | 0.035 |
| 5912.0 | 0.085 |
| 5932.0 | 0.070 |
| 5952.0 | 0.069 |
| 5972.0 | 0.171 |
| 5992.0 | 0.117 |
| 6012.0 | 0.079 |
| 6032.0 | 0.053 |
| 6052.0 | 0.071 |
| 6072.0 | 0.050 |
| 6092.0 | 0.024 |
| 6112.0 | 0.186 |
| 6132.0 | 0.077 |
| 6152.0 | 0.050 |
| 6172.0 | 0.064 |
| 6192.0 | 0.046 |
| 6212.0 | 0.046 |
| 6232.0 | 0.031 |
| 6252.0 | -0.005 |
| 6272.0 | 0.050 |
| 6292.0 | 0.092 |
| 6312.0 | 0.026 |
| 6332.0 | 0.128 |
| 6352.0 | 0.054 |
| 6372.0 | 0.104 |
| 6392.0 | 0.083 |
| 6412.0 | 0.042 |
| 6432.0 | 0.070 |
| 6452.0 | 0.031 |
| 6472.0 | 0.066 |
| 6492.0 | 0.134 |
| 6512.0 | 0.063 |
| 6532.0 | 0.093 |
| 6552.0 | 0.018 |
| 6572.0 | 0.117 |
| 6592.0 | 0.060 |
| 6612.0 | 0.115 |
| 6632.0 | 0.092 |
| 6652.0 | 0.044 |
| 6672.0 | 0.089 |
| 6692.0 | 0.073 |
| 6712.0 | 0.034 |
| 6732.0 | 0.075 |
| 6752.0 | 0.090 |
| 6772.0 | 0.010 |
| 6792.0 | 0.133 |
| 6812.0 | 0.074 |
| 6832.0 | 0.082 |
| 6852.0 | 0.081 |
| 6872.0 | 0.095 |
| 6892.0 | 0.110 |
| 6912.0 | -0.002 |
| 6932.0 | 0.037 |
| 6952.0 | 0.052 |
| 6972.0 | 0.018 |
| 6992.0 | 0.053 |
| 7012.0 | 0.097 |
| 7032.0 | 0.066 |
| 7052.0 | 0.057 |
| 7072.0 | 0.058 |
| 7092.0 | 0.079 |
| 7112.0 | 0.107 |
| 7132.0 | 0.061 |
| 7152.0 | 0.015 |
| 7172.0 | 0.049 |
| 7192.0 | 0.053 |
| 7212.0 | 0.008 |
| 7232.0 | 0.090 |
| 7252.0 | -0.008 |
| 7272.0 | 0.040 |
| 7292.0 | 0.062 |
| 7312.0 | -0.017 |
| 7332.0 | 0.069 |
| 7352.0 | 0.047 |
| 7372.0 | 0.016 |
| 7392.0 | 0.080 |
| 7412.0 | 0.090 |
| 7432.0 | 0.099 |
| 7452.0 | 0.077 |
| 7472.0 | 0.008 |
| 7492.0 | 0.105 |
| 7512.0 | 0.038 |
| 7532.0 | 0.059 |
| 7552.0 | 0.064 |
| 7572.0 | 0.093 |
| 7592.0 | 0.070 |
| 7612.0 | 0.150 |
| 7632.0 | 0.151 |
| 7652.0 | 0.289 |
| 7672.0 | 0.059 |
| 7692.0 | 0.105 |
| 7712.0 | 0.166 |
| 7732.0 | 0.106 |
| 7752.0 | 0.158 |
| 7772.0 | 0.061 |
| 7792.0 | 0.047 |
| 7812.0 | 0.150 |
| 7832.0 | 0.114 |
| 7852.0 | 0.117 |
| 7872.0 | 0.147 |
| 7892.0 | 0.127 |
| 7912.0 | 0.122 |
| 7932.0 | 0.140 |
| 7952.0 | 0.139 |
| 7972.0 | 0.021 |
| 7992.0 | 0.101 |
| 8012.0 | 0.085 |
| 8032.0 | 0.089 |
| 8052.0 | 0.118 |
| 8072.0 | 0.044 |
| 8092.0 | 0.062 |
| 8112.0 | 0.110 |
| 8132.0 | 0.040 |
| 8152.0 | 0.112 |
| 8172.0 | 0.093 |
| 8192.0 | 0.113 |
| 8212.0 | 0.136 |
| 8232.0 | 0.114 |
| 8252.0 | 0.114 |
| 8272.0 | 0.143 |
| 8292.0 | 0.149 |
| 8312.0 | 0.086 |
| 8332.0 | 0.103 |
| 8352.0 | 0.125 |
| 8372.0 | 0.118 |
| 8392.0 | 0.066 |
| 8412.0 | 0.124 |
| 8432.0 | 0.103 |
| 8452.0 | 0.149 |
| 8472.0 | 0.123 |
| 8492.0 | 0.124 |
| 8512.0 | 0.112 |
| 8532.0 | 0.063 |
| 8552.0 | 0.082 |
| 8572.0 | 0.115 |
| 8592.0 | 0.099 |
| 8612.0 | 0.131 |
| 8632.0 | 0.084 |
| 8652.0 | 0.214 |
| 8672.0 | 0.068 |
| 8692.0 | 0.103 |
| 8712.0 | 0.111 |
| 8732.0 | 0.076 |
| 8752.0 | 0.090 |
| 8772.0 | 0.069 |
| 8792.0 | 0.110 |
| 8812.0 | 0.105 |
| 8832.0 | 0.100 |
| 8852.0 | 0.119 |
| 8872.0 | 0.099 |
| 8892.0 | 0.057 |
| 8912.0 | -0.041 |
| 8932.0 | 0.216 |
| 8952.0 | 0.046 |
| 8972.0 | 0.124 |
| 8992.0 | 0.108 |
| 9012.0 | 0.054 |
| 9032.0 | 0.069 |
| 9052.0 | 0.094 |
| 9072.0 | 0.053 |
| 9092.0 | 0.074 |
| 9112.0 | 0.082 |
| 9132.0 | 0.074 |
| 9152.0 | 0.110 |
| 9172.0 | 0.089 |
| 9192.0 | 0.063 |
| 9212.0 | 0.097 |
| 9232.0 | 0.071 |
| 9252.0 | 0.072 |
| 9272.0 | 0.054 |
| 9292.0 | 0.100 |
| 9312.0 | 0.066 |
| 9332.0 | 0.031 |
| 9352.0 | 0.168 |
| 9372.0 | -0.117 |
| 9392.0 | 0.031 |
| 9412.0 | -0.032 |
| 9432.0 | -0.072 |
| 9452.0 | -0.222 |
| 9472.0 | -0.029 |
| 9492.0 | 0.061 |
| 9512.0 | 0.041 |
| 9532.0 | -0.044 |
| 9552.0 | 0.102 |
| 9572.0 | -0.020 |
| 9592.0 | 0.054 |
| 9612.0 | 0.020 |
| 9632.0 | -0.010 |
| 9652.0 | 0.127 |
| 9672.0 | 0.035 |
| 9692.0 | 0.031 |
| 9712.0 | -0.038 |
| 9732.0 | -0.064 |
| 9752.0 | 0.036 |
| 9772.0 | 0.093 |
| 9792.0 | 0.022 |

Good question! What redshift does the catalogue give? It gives 1.050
